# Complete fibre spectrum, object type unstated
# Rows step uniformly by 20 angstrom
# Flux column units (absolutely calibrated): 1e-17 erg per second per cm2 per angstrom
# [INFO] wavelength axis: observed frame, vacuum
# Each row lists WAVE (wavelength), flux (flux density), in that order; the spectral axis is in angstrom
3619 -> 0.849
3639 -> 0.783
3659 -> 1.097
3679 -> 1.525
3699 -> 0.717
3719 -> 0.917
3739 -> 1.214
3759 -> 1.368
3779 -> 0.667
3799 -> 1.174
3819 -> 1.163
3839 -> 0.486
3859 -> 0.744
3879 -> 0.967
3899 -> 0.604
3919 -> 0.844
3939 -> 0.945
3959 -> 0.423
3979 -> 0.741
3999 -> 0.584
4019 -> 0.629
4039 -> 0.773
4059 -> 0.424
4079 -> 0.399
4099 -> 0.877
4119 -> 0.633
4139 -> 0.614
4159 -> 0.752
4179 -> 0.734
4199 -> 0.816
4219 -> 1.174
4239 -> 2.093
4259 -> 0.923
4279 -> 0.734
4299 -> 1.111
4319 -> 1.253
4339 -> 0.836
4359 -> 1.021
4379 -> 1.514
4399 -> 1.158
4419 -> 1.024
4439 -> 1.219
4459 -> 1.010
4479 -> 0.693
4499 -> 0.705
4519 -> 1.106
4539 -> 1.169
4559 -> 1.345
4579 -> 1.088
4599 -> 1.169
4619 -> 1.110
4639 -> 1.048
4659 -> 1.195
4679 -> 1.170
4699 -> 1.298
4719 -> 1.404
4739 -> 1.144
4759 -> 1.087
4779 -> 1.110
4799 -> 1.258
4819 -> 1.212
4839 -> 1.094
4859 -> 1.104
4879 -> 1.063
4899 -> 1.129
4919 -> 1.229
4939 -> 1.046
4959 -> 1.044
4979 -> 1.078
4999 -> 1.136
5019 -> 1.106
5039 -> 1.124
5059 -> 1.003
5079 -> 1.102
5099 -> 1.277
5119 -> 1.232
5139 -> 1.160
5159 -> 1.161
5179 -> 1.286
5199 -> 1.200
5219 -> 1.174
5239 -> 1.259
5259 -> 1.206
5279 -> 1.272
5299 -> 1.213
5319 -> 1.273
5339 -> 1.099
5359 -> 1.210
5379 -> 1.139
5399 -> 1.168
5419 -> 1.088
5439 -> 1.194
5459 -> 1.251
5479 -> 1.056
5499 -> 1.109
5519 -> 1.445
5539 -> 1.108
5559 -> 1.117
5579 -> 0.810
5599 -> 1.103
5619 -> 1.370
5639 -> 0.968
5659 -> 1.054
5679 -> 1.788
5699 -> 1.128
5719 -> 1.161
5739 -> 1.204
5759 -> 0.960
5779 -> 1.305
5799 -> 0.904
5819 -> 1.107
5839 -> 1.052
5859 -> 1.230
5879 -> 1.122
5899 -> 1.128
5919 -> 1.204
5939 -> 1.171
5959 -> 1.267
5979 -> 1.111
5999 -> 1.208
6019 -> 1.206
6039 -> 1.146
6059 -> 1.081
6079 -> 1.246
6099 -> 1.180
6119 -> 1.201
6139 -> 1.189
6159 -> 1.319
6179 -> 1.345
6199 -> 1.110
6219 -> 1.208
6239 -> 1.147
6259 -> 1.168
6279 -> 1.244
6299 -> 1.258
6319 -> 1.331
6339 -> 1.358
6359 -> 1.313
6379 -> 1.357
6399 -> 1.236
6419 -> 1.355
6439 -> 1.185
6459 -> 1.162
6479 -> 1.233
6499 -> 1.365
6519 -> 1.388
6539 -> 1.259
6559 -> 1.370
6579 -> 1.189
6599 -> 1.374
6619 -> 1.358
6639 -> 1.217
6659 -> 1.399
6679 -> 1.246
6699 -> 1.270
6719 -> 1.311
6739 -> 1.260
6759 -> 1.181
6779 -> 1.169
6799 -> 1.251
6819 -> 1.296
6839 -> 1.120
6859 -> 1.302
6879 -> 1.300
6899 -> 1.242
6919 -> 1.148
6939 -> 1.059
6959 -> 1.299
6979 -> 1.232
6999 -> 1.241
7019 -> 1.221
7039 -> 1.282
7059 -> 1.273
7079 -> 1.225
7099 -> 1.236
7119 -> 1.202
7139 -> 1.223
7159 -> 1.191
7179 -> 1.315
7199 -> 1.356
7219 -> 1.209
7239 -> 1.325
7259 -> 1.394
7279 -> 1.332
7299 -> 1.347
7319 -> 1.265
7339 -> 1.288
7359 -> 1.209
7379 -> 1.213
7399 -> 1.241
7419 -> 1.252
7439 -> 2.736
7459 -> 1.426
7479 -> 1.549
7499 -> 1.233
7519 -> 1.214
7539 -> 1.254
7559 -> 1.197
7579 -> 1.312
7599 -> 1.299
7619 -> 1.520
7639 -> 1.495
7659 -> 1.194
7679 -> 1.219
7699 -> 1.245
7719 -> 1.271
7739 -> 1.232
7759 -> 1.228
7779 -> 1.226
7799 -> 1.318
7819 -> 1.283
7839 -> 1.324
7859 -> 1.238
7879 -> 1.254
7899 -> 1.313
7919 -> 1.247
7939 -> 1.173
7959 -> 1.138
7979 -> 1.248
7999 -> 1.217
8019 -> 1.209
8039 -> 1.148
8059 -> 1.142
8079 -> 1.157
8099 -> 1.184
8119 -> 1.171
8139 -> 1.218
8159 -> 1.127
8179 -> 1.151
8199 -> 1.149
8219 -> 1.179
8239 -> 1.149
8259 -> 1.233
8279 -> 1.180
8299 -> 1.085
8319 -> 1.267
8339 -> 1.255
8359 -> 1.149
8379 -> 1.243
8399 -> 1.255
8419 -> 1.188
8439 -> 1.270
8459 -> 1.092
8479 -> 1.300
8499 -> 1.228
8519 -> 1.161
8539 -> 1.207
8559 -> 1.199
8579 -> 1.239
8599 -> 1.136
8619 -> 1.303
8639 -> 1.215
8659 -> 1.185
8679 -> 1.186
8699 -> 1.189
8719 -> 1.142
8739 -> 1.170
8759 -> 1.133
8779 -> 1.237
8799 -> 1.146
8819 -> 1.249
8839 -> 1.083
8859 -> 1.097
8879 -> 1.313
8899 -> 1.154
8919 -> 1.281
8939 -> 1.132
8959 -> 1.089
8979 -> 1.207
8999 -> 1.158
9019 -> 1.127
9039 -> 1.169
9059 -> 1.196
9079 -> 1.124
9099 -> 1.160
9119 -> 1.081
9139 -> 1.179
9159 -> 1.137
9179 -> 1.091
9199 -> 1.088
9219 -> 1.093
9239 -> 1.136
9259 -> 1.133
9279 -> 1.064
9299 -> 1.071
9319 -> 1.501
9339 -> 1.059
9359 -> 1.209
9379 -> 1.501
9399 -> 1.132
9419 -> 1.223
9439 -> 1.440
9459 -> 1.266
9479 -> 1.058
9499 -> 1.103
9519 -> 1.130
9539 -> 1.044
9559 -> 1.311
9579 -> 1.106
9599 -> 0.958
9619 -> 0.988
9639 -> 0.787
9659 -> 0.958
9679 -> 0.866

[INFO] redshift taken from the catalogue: 0.135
